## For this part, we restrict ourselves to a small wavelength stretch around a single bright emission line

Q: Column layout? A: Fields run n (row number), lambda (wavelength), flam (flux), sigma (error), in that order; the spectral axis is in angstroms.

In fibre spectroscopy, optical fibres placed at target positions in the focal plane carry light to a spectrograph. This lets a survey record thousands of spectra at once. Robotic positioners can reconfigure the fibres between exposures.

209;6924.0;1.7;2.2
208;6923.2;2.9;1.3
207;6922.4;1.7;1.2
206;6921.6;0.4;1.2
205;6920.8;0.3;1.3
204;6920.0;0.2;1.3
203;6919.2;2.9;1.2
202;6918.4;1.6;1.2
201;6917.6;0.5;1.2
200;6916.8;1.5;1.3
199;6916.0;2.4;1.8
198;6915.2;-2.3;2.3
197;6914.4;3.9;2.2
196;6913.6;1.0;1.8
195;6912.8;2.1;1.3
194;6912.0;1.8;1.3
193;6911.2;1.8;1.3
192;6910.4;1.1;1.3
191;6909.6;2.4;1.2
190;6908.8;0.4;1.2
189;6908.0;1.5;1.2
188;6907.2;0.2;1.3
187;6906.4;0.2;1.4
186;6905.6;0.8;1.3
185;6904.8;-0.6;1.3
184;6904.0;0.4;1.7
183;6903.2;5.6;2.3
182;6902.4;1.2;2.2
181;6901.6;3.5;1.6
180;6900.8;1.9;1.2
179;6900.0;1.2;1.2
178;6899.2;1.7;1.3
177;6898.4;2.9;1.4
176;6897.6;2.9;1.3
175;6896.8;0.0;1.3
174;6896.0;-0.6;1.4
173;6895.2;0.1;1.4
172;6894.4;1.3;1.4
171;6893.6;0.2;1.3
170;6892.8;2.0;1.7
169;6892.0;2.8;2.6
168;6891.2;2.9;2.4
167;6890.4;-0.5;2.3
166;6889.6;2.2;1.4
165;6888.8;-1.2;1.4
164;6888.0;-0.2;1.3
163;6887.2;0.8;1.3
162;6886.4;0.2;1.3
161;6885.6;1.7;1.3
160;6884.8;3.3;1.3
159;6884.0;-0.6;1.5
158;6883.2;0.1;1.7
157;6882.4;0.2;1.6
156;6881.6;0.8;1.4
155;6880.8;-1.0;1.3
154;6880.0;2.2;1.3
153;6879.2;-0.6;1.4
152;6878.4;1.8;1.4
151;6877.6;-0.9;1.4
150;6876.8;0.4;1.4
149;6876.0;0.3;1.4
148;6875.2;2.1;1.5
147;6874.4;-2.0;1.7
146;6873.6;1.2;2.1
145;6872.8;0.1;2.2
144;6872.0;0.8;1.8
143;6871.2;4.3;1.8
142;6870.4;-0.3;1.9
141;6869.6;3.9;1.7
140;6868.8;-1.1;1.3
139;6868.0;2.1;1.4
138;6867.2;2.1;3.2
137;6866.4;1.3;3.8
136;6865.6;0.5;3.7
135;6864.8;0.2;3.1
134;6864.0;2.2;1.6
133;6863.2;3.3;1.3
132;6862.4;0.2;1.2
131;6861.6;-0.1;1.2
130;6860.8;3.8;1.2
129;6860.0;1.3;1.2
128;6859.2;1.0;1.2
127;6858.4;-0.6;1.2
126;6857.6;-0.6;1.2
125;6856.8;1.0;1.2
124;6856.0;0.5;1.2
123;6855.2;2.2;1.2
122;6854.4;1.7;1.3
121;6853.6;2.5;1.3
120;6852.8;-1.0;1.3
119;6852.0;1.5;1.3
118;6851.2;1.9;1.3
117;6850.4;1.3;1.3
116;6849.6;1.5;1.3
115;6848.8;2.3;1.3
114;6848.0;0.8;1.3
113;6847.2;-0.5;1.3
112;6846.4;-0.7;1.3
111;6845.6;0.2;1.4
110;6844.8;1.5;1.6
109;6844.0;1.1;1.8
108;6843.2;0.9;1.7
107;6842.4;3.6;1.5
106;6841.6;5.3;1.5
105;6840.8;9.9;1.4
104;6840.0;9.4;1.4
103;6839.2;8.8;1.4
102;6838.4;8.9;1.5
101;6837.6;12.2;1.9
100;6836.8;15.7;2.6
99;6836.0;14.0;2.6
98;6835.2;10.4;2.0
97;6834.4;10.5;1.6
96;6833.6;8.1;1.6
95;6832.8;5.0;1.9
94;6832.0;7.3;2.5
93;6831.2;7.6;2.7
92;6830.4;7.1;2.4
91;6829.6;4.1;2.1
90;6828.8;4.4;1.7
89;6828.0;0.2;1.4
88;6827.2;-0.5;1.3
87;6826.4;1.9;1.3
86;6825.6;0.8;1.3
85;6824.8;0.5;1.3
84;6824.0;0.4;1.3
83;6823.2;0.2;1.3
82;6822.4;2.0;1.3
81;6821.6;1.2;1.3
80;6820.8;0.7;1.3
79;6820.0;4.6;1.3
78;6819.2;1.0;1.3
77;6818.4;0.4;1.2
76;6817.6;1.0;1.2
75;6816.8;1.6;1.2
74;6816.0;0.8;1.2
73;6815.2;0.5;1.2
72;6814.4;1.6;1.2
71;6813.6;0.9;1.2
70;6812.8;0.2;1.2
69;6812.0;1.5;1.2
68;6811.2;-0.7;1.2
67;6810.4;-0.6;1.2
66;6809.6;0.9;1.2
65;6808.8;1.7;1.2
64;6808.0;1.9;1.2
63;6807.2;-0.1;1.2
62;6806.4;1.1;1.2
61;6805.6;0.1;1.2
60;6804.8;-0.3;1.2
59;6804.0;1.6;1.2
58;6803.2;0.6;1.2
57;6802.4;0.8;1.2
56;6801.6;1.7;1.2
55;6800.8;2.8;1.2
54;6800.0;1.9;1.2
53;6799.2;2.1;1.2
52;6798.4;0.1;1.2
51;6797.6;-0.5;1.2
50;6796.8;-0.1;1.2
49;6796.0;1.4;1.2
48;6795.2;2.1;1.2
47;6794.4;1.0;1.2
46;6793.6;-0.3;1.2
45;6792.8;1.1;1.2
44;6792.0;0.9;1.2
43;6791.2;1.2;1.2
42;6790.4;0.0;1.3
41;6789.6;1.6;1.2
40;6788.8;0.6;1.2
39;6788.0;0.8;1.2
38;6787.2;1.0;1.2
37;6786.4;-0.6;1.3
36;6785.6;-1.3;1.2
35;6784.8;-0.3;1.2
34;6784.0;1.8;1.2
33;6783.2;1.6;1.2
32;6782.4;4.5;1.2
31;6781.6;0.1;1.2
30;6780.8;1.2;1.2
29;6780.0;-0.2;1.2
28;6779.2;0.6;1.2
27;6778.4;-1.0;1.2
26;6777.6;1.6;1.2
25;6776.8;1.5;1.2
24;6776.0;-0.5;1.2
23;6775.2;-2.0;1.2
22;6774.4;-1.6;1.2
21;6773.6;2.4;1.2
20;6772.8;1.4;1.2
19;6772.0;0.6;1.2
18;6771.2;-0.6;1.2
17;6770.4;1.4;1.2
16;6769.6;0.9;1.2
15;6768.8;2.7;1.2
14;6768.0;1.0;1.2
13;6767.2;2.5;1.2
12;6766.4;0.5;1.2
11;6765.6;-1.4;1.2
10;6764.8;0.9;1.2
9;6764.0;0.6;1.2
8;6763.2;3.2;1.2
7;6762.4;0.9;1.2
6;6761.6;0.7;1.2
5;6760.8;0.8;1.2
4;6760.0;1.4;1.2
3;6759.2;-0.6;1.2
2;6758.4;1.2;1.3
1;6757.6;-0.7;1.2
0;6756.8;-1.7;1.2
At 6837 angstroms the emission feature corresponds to [O II]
